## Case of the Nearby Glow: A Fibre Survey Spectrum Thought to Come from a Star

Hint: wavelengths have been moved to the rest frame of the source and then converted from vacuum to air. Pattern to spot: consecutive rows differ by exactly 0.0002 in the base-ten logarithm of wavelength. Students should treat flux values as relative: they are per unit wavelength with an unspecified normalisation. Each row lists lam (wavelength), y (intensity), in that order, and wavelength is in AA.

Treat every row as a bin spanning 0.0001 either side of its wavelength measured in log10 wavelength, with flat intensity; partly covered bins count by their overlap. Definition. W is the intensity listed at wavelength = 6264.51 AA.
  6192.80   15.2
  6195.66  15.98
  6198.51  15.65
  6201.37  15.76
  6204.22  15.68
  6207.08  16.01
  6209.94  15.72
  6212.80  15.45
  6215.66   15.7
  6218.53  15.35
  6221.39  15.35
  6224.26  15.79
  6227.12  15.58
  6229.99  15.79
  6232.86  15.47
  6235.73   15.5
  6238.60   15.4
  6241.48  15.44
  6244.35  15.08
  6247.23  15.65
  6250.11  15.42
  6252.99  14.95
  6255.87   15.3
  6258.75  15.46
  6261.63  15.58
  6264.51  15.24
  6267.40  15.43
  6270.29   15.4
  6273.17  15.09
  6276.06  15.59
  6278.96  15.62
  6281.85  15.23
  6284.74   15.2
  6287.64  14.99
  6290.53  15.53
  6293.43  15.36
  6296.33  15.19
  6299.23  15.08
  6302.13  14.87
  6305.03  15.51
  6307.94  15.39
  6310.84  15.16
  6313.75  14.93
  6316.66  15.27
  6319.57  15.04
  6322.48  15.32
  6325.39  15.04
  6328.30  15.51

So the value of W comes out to 15.24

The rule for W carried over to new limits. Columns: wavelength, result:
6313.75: 14.93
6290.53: 15.53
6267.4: 15.43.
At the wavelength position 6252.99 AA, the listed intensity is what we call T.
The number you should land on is 14.95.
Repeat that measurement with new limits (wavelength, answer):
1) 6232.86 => 15.47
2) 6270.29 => 15.4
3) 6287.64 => 14.99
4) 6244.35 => 15.08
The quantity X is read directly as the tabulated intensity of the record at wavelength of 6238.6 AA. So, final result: 15.4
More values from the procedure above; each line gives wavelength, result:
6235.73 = 15.5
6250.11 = 15.42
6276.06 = 15.59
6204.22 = 15.68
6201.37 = 15.76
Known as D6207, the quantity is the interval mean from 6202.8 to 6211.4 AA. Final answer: 15.8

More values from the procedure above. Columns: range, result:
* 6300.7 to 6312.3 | 15.2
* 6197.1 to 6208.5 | 15.8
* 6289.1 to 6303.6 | 15.2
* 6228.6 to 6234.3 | 15.6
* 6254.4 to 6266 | 15.4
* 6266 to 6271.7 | 15.4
